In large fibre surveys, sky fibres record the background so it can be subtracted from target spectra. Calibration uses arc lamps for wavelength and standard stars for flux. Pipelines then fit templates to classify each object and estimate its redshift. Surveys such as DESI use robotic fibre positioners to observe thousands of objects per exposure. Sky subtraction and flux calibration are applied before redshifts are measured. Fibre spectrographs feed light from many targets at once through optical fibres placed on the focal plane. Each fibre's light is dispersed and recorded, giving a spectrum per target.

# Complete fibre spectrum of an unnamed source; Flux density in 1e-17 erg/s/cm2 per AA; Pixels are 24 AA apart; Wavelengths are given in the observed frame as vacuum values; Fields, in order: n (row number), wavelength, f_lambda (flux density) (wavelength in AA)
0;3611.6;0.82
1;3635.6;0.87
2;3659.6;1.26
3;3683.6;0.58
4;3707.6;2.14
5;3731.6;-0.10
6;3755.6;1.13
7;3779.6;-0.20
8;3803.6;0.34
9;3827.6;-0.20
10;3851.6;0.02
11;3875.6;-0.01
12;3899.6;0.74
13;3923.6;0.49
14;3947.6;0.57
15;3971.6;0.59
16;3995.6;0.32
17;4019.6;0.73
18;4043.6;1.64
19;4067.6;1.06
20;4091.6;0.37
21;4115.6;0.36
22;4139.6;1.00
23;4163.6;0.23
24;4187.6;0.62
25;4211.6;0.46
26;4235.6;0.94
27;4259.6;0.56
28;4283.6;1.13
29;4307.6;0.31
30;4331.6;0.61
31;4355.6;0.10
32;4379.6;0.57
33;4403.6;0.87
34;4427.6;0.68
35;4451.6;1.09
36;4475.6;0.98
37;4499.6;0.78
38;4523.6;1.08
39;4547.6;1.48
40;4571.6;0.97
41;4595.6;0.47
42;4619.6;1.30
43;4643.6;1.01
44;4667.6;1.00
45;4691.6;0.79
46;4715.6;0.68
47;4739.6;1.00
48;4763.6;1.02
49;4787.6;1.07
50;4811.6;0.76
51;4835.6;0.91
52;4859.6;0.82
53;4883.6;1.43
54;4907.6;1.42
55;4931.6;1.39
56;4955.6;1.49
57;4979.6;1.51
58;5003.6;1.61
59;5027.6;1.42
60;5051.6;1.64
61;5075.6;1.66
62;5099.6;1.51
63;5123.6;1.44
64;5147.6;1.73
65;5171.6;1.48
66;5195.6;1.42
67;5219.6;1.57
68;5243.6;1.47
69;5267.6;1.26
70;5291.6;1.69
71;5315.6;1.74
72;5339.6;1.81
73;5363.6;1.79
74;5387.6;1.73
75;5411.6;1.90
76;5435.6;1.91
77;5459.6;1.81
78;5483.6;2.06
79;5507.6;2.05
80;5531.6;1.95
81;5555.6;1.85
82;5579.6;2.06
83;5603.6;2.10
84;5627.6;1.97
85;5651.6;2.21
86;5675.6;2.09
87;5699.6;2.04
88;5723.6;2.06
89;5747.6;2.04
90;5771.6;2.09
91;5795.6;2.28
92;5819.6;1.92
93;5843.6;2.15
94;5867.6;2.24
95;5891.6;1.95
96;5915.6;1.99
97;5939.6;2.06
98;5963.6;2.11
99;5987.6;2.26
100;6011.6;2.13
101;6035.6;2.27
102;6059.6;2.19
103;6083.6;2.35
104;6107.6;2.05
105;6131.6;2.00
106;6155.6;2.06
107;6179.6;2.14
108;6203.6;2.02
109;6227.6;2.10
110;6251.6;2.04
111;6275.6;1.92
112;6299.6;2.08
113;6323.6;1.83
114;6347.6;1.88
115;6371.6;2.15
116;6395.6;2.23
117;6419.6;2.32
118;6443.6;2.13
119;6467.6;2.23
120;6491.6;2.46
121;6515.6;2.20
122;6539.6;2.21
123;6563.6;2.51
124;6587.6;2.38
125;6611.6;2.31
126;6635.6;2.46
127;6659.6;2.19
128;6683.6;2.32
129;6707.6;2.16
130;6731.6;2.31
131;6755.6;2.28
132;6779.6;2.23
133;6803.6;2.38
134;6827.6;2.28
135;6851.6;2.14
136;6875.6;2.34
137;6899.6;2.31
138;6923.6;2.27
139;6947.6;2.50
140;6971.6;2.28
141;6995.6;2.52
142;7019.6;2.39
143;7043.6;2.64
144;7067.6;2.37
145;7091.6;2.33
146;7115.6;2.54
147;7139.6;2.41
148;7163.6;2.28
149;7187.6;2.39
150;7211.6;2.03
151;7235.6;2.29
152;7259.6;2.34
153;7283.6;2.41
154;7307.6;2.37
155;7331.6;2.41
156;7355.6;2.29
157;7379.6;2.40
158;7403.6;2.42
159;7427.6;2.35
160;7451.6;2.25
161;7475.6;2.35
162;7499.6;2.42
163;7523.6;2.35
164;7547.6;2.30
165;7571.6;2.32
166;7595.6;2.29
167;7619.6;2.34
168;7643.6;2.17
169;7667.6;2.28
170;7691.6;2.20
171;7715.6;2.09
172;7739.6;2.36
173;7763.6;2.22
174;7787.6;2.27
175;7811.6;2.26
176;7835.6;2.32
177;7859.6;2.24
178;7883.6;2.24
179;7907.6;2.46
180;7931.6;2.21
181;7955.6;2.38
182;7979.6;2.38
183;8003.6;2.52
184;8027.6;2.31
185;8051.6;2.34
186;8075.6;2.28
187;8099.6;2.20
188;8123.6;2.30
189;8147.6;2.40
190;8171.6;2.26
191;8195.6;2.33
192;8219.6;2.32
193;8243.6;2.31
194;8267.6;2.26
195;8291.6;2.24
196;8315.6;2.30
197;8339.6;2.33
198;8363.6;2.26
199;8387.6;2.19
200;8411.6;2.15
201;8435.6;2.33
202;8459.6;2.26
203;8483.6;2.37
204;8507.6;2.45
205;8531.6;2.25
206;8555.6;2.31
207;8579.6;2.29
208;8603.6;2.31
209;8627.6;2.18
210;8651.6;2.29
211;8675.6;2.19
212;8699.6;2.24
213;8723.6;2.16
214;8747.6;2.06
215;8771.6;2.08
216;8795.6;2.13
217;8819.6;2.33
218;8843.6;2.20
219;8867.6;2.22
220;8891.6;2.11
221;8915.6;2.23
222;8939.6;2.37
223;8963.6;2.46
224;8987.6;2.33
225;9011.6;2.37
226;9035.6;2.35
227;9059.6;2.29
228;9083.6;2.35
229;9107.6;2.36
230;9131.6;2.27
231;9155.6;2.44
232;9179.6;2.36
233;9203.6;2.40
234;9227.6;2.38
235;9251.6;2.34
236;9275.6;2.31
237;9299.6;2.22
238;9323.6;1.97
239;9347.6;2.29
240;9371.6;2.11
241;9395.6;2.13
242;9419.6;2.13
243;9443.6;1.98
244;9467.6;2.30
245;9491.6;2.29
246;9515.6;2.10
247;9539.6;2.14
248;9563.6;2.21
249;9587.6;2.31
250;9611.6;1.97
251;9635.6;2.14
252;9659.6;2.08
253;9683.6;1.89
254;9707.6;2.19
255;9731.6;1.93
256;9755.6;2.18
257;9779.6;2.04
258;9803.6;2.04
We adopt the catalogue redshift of 0.22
